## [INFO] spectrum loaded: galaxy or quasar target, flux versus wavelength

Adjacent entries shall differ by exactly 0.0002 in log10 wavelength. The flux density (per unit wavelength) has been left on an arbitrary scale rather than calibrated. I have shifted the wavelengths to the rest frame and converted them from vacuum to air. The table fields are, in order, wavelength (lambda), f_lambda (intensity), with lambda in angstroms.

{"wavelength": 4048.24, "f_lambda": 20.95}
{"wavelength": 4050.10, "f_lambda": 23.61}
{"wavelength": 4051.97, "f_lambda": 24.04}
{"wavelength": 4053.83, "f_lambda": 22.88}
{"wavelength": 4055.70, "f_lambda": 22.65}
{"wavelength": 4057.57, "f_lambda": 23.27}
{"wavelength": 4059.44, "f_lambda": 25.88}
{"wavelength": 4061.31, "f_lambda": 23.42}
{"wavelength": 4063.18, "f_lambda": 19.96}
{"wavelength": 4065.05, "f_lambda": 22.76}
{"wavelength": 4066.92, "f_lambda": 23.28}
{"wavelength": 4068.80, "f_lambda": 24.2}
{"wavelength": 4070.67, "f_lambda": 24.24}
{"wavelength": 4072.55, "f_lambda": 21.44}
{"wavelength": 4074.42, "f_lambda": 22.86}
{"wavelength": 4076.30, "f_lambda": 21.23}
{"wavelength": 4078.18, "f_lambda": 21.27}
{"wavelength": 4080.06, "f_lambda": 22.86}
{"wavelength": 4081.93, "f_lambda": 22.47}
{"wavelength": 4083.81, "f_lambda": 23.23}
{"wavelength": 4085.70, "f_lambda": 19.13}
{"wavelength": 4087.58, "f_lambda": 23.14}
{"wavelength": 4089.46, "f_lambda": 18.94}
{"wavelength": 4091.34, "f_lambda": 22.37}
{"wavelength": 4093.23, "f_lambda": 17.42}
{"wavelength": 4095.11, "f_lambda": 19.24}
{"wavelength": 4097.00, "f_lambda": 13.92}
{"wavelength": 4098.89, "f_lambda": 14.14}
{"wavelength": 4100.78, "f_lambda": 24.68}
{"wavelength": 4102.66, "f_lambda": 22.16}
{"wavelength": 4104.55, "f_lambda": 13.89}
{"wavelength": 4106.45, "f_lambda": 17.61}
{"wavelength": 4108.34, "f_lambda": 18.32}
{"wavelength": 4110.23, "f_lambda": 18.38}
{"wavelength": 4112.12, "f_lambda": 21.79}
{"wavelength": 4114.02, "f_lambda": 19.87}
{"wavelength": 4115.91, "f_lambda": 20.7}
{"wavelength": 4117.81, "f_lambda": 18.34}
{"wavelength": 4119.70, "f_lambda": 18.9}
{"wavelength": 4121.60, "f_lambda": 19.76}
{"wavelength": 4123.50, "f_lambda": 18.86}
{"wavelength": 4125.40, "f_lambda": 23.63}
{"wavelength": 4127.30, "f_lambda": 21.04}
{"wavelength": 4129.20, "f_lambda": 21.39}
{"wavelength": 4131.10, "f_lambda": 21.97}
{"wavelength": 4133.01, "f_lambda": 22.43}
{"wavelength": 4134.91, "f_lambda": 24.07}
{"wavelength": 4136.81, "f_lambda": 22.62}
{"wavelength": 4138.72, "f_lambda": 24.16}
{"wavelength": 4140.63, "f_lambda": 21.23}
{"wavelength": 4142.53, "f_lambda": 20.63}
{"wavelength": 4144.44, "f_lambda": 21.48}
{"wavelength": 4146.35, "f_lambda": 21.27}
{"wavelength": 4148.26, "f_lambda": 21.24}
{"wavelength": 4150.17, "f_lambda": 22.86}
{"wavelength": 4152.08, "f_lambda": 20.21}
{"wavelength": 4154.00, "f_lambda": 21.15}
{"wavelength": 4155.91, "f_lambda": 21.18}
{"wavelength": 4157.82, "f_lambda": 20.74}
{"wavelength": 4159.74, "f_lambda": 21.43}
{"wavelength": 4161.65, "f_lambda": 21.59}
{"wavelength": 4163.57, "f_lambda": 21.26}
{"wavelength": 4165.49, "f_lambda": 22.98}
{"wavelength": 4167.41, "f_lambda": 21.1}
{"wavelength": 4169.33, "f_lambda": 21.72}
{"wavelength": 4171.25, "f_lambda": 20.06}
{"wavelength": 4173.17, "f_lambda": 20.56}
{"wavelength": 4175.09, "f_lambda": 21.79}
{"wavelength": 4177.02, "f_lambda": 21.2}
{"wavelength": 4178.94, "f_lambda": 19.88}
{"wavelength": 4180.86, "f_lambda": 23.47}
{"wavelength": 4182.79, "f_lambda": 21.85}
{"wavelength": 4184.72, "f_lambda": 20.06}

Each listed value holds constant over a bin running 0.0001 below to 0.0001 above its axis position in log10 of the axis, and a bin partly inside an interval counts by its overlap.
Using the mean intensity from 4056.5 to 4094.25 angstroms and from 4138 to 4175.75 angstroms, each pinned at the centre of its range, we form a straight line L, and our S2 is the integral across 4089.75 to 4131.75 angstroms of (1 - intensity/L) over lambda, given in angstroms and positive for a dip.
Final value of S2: 4.58 angstroms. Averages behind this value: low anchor 22.2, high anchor 21.4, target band 19.4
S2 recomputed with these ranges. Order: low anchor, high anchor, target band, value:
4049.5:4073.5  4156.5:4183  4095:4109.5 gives 3.0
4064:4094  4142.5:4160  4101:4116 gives 1.7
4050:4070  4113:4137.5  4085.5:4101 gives 2.2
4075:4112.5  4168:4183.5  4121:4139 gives -1.3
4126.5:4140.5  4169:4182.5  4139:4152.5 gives 0.4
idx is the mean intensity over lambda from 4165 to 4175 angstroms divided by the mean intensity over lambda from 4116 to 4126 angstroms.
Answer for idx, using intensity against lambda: 1.07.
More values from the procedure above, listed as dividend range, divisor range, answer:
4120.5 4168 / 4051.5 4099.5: 1.00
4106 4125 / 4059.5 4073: 0.84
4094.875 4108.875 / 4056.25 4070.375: 0.77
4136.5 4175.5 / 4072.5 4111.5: 1.08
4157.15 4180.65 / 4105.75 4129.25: 1.07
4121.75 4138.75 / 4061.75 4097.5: 1.03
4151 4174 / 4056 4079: 0.93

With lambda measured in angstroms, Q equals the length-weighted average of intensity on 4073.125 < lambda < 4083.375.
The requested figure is 22.2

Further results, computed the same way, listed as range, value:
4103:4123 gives 18.9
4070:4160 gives 20.7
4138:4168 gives 21.5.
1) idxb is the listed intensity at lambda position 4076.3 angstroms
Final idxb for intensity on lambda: 21.23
